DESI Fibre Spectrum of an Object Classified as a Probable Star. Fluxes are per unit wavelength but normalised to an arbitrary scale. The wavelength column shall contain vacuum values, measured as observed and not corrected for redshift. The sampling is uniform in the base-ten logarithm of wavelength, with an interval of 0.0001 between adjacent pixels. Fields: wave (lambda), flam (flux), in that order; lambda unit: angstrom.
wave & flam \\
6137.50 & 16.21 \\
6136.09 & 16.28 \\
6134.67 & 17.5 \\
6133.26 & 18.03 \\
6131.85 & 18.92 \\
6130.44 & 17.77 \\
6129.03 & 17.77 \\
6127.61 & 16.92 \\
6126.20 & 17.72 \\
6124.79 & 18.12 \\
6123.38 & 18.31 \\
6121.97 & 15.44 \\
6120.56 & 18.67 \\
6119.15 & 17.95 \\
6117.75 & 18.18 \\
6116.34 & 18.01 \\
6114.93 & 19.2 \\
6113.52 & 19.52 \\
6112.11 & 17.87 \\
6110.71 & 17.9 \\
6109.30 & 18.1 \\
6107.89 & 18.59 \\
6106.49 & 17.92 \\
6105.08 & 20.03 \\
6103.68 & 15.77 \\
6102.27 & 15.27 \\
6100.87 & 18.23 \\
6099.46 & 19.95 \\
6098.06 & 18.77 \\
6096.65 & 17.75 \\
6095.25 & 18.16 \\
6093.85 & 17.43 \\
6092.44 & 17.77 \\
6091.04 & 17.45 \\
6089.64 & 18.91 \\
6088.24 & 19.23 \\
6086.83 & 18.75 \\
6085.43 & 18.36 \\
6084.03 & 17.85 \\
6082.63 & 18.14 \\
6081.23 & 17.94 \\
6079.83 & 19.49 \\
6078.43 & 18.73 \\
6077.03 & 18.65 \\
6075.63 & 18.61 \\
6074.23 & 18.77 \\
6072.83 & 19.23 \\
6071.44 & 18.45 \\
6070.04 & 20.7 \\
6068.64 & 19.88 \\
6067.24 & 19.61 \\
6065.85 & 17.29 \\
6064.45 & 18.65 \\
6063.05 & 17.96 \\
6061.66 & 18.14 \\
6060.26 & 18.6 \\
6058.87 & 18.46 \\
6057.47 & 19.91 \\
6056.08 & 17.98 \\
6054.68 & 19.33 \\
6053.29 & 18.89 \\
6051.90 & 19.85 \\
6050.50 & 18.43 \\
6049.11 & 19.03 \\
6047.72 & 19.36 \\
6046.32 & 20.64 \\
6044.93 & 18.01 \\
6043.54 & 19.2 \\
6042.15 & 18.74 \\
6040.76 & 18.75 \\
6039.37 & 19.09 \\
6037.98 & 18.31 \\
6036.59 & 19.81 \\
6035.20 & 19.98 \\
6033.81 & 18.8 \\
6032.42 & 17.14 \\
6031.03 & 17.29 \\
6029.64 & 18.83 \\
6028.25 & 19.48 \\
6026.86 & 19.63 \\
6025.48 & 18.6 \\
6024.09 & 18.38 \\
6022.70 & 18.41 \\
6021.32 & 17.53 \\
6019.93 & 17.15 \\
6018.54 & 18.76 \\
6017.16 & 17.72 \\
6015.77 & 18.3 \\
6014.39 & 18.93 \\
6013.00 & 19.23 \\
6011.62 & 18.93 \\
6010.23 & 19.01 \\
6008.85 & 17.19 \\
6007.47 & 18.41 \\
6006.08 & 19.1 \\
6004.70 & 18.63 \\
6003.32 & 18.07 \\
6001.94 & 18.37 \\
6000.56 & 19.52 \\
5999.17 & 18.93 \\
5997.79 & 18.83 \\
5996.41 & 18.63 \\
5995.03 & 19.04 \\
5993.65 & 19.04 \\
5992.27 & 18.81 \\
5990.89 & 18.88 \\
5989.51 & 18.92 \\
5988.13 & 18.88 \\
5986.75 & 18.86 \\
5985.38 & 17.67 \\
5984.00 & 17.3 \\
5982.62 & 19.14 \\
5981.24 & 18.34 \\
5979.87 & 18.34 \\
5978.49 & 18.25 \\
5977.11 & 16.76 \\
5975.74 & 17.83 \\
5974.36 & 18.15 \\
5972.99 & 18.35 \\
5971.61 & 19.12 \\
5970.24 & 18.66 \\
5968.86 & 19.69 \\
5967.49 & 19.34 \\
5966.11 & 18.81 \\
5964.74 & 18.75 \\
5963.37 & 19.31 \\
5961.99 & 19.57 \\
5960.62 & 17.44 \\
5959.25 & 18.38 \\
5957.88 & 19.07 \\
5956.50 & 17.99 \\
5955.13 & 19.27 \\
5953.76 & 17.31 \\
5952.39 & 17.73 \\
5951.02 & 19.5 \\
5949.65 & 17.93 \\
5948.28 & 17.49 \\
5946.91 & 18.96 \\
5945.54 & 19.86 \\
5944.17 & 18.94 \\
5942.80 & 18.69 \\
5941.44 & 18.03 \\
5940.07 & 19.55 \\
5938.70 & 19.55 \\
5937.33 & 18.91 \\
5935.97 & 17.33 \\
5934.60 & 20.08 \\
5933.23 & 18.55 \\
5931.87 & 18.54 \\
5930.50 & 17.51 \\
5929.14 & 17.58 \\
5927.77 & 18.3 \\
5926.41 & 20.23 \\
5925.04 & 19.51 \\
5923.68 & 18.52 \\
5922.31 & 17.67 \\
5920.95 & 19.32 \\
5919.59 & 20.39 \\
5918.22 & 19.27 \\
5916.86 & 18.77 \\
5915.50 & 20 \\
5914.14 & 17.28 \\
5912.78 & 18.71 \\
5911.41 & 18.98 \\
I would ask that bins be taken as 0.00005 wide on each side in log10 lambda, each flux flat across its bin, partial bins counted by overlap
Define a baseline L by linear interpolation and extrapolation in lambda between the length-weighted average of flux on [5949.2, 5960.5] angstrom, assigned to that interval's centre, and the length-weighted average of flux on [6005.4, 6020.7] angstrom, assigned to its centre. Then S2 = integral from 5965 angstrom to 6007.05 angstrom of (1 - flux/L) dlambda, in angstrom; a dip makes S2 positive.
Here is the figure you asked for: -0.5 angstrom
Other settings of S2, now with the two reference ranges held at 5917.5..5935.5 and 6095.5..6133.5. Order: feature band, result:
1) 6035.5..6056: -0.8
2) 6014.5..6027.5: 0.1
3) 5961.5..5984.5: 0.1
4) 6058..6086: -0.7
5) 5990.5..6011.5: -0.2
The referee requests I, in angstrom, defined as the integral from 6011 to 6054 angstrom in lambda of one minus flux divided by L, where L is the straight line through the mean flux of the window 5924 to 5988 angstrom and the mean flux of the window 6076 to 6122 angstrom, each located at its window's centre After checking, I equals -0.8 angstrom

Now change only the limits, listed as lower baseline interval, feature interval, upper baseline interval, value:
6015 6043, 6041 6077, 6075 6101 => -0.89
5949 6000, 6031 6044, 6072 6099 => -0.20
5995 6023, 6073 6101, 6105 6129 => -0.41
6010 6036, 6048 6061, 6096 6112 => -0.44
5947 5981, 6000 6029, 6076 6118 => -0.23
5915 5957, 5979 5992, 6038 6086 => 0.21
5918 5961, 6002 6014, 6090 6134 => -0.11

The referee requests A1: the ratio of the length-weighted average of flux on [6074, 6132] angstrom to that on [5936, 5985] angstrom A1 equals 1.0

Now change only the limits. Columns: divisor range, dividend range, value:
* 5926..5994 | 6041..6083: 1.02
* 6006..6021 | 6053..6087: 1.02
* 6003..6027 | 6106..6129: 0.98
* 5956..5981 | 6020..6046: 1.01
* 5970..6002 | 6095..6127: 0.97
